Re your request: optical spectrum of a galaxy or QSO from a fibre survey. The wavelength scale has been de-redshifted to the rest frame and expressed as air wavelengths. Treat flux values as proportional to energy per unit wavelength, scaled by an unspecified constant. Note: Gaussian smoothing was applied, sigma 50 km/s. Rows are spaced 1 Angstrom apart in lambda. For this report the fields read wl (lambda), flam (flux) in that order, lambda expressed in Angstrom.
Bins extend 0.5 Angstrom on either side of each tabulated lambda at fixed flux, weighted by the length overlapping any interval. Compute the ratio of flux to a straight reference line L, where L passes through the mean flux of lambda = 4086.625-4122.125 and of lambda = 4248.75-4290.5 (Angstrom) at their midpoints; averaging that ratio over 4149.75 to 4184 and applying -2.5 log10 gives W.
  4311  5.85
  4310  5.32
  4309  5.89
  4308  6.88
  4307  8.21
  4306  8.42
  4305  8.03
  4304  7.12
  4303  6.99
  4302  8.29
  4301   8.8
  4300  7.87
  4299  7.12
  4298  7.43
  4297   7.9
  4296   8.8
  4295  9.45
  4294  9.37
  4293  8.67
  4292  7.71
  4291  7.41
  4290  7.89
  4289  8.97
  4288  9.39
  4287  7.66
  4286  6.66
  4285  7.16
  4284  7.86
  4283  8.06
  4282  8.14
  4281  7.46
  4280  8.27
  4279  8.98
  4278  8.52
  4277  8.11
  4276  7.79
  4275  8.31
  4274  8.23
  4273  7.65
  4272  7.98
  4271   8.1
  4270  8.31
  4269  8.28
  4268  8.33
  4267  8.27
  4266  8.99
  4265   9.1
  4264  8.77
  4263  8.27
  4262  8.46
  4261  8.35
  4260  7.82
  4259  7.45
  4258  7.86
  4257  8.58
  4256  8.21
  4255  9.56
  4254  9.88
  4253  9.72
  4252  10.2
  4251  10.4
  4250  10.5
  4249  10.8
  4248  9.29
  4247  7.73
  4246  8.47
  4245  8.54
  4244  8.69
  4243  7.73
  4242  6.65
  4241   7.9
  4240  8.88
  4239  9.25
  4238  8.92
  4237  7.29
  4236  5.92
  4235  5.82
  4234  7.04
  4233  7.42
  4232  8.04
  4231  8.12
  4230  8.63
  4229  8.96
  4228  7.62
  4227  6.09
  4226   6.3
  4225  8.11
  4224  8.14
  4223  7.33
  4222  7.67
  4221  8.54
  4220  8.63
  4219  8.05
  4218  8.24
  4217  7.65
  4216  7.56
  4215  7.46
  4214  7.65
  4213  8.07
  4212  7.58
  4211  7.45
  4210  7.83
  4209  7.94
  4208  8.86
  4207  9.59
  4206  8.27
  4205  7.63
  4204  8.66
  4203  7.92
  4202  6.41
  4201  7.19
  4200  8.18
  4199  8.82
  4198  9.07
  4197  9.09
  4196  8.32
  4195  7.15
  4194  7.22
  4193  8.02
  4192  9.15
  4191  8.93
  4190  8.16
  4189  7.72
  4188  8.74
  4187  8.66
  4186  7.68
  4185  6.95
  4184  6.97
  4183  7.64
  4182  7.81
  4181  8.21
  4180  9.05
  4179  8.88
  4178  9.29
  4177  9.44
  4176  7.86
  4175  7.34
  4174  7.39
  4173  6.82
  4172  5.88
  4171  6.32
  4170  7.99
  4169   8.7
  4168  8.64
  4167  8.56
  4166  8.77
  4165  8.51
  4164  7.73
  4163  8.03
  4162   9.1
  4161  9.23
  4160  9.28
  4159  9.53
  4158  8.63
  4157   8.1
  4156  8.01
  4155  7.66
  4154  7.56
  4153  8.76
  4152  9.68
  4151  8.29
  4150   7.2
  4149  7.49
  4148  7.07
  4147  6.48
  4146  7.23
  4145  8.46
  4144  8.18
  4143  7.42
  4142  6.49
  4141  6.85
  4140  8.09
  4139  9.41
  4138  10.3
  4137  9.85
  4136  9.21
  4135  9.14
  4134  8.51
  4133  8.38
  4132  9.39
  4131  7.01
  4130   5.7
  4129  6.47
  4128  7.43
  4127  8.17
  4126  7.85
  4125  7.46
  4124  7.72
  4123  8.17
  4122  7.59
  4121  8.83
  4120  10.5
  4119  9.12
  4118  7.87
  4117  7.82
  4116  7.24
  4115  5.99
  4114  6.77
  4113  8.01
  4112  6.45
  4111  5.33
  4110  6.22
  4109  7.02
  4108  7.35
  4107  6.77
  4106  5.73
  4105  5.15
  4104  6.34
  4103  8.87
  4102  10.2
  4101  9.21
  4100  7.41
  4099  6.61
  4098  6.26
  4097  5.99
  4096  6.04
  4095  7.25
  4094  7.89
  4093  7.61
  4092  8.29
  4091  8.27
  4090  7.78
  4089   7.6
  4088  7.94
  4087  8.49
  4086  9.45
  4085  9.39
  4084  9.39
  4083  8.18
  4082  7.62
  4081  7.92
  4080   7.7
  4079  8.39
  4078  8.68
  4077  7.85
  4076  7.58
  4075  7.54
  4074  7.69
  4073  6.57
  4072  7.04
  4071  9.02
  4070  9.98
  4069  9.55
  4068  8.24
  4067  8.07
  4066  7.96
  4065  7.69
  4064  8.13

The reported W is -0.05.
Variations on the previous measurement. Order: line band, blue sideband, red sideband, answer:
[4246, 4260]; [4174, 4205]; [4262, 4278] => -0.11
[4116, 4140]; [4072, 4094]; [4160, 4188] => -0.03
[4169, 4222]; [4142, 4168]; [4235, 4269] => 0.05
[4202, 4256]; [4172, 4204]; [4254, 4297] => -0.01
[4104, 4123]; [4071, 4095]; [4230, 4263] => 0.13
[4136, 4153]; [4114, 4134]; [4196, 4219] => -0.03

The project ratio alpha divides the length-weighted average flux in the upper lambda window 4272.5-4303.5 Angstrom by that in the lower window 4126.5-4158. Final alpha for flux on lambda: 1.0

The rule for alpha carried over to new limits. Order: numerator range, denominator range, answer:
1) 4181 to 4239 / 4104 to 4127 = 1.08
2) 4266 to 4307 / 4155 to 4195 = 0.99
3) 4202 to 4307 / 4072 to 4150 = 1.06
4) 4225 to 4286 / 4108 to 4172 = 1.04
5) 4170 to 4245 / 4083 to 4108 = 1.03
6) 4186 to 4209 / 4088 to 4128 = 1.10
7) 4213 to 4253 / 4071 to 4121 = 1.07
